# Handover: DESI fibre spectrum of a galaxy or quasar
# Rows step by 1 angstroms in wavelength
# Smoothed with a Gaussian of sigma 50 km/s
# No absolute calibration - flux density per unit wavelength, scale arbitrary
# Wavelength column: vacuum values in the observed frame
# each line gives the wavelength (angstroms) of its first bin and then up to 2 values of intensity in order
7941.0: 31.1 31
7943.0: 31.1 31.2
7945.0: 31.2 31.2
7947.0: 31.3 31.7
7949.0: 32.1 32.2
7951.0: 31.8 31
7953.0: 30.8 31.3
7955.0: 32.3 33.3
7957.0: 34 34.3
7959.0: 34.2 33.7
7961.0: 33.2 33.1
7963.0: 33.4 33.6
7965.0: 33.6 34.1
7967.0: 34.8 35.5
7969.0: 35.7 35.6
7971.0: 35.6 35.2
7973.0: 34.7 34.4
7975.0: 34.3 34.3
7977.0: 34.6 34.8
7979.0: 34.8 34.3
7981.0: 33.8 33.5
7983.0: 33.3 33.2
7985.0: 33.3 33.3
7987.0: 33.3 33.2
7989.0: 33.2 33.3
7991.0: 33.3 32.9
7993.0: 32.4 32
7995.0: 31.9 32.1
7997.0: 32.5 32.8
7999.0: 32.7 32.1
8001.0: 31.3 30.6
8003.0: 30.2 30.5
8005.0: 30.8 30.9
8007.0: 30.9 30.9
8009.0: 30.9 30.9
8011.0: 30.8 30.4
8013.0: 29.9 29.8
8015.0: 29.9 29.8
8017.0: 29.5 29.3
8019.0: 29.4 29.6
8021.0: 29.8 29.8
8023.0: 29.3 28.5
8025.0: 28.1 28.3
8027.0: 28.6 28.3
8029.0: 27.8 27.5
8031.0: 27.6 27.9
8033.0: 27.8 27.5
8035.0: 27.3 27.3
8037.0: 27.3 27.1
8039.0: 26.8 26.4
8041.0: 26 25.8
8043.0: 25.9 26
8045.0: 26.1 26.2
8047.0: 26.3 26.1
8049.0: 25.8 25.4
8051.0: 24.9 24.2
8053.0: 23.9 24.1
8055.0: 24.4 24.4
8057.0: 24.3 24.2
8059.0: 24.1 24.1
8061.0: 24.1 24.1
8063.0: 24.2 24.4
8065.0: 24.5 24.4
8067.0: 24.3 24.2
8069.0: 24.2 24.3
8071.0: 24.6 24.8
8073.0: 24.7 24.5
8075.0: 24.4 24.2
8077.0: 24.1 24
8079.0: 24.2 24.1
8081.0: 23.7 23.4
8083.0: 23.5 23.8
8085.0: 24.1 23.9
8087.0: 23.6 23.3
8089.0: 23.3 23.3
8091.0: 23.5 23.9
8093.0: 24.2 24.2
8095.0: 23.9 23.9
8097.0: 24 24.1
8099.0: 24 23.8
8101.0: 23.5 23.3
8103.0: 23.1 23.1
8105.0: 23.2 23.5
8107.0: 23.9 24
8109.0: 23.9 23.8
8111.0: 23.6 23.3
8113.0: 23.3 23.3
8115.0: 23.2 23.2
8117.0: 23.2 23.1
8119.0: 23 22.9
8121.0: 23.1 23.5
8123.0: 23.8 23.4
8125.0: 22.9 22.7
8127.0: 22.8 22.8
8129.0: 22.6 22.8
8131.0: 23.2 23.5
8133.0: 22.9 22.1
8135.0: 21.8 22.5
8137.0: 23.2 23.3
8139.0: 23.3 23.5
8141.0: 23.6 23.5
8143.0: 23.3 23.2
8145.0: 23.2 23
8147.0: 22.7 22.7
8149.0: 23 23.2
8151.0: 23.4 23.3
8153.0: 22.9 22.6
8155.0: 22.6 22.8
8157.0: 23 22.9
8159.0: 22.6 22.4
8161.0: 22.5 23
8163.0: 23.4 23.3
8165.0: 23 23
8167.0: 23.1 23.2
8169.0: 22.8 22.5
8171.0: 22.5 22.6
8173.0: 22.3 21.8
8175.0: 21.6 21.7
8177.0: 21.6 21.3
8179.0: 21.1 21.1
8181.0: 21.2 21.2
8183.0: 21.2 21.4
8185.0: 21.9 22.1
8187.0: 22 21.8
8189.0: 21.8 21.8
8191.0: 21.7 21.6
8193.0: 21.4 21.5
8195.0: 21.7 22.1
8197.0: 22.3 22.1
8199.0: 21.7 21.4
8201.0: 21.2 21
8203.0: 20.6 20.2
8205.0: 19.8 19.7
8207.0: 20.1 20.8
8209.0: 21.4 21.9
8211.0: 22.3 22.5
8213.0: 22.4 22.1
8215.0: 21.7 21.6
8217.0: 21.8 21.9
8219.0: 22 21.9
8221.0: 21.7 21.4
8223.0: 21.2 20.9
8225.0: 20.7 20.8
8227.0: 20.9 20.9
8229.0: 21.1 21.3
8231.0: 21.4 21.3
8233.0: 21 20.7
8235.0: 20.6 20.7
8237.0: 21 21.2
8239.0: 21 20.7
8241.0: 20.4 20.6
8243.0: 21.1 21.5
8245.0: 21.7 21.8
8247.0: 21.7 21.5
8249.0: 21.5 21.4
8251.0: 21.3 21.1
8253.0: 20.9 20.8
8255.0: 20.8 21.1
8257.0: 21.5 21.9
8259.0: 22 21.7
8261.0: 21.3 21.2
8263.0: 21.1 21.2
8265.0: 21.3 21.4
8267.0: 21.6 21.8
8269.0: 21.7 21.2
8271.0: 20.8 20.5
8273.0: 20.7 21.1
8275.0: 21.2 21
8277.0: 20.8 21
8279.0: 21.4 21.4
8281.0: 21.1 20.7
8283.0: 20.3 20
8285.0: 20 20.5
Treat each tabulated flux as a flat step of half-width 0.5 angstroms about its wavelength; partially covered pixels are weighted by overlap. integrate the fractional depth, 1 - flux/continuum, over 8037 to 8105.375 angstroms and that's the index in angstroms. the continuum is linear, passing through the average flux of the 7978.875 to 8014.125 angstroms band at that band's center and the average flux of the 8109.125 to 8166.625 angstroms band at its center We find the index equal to 7.2 angstroms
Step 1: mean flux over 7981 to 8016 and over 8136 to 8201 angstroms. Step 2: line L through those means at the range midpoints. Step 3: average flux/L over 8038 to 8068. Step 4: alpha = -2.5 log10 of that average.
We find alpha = 0.153 mag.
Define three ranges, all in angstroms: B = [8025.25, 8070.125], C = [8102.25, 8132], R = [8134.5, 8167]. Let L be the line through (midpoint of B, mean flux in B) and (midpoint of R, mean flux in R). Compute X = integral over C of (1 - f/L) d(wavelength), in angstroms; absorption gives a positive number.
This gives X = 0.8 angstroms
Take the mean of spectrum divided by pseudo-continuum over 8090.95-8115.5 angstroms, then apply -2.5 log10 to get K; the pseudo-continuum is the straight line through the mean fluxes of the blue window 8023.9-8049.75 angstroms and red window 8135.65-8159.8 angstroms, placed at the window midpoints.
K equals 0.04 mag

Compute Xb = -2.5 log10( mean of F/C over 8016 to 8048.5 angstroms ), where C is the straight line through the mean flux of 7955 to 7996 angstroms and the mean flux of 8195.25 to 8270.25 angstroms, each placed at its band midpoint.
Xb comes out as 0.13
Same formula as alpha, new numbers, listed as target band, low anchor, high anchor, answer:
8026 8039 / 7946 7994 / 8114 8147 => 0.07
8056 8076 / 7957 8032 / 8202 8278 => 0.19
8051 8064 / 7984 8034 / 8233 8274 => 0.19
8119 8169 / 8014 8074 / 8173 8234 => 0.01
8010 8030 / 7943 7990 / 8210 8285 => 0.06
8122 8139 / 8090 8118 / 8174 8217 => 0.00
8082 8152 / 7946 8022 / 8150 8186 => 0.08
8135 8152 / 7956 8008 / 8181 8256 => 0.09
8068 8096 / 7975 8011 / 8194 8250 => 0.17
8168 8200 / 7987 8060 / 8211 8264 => 0.07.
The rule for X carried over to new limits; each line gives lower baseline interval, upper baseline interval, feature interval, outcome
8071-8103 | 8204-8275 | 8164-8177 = -0.03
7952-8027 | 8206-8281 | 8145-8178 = 2.82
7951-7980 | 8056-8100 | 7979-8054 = -0.25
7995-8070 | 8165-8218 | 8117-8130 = 0.65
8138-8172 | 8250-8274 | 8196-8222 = 0.78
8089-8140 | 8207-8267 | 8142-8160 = -0.18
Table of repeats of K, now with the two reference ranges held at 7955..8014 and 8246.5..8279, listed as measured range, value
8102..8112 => 0.18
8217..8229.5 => 0.08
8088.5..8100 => 0.19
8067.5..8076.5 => 0.20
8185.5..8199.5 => 0.11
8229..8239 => 0.07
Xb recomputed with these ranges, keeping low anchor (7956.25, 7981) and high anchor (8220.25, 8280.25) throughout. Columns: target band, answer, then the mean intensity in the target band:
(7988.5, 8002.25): 0.02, 32.4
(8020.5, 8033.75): 0.12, 28.4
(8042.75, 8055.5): 0.21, 25.3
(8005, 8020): 0.07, 30.2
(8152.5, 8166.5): 0.12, 22.9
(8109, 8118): 0.18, 23.4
